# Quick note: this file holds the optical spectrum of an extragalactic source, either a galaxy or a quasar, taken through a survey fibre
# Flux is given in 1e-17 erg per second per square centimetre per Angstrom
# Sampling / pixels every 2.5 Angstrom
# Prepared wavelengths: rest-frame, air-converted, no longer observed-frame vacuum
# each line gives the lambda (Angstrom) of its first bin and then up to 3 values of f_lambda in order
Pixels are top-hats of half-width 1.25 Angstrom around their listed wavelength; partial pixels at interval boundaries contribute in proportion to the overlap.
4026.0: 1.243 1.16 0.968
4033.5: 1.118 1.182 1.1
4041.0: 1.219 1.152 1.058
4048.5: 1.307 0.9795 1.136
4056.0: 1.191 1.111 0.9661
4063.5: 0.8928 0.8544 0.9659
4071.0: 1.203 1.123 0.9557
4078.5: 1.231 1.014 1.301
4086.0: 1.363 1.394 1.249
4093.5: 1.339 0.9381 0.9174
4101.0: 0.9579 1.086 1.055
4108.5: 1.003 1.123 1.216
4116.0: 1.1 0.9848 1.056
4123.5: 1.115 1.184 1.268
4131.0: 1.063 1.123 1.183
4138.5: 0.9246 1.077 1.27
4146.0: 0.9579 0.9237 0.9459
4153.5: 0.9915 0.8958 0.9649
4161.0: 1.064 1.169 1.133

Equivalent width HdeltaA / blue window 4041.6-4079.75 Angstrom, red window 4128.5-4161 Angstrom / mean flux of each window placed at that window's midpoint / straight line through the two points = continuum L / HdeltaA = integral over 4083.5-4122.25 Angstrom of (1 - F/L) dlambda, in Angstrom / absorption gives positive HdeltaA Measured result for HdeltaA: -2.5 Angstrom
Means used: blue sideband 1.08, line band 1.12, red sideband 1.04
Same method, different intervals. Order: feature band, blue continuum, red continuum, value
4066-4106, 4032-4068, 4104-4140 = -1.1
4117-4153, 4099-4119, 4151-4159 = -2.8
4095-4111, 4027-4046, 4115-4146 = 1.6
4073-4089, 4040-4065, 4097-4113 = -2.0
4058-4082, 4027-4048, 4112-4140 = 2.0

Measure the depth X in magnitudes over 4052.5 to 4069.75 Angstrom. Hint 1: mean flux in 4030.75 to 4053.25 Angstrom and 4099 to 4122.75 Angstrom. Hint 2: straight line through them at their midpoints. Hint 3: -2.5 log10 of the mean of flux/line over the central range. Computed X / 0.10 mag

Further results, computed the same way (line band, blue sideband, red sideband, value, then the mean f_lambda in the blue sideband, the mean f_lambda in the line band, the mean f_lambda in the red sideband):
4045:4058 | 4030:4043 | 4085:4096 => 0.03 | 1.12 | 1.13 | 1.29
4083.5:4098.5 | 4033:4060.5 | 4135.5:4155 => -0.13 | 1.14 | 1.23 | 1.03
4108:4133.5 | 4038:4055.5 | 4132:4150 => -0.03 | 1.14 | 1.12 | 1.06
